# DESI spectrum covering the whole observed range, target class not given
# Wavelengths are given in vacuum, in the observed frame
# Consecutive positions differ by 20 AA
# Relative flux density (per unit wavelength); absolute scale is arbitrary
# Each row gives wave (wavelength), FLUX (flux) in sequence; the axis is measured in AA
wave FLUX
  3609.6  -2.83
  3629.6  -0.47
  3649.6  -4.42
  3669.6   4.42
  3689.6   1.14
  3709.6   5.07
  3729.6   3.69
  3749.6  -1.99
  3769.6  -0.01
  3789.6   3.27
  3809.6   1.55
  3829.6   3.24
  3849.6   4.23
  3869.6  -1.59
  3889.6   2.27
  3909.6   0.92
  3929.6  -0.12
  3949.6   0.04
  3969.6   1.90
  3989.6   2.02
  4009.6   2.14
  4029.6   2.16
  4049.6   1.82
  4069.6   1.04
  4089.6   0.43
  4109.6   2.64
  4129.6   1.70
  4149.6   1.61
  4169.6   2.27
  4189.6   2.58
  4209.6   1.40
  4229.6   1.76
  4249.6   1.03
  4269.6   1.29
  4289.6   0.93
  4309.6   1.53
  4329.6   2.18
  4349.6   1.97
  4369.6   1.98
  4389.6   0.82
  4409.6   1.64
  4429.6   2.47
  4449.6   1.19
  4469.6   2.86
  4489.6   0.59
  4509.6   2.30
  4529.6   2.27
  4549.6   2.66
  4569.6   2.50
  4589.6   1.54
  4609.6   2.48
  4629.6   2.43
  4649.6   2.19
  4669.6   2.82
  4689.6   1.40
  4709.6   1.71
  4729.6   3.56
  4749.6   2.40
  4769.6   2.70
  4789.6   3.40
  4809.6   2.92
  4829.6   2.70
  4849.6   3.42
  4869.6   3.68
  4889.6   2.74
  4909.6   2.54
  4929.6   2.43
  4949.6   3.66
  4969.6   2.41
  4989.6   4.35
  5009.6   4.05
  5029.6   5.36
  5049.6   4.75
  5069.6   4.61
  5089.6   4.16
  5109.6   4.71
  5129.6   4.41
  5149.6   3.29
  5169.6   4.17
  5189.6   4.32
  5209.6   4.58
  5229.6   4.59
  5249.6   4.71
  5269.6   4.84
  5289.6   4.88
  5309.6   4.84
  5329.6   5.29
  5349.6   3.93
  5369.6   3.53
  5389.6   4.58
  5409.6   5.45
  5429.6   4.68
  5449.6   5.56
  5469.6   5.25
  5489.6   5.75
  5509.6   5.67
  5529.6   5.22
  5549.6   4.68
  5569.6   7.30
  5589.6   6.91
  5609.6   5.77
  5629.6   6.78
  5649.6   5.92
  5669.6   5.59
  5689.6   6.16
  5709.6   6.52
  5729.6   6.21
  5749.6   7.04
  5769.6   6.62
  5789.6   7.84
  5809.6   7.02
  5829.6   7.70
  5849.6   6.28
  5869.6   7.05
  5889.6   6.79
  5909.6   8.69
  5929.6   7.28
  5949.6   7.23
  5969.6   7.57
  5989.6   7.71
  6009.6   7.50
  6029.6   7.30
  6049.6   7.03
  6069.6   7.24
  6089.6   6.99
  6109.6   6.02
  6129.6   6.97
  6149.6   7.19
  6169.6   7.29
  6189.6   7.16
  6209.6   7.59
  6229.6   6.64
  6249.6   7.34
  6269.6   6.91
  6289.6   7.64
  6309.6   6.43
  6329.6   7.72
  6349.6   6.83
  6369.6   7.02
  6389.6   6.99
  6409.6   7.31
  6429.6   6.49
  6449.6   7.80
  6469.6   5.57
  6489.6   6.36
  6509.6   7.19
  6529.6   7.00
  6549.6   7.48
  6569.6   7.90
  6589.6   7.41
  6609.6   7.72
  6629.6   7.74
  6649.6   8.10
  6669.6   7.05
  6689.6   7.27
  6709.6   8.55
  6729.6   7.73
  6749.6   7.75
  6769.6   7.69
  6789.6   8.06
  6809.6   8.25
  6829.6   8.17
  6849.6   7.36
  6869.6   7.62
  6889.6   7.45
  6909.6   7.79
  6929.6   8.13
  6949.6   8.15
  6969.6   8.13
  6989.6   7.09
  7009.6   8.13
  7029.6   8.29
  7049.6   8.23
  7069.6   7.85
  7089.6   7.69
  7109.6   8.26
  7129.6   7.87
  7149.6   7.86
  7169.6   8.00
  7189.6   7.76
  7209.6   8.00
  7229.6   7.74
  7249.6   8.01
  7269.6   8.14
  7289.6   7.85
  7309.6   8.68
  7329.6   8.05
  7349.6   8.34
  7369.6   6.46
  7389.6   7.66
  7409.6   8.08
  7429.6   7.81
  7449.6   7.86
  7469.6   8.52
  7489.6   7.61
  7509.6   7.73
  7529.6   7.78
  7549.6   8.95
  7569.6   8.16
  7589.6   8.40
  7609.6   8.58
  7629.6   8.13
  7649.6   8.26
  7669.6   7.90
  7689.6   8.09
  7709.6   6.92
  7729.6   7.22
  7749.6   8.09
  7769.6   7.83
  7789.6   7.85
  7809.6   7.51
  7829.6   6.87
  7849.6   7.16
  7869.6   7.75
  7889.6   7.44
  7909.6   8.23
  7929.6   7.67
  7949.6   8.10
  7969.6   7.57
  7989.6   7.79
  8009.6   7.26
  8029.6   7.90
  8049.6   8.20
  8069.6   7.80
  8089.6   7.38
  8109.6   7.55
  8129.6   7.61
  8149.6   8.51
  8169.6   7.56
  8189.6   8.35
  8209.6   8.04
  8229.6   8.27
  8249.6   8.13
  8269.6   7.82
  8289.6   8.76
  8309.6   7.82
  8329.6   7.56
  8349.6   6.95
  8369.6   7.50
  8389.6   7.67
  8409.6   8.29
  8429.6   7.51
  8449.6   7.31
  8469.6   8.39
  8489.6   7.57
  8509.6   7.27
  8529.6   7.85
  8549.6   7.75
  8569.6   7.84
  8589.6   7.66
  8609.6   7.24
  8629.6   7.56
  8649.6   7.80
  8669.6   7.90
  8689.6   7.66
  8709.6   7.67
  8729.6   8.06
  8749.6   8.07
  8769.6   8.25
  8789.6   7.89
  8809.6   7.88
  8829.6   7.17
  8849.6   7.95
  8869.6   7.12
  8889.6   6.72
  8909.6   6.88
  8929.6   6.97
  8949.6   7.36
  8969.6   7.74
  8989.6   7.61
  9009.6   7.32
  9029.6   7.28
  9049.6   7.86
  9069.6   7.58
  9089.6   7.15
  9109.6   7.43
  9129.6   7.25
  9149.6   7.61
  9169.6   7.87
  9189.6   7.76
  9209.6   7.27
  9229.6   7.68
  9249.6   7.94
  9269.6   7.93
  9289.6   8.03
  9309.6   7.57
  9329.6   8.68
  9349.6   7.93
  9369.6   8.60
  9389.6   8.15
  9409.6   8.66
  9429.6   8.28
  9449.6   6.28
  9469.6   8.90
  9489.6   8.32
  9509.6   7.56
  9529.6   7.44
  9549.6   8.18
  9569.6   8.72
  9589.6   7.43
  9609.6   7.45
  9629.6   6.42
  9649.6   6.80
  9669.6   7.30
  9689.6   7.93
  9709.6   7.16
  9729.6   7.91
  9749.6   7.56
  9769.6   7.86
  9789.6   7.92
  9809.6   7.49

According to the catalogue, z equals 0.251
